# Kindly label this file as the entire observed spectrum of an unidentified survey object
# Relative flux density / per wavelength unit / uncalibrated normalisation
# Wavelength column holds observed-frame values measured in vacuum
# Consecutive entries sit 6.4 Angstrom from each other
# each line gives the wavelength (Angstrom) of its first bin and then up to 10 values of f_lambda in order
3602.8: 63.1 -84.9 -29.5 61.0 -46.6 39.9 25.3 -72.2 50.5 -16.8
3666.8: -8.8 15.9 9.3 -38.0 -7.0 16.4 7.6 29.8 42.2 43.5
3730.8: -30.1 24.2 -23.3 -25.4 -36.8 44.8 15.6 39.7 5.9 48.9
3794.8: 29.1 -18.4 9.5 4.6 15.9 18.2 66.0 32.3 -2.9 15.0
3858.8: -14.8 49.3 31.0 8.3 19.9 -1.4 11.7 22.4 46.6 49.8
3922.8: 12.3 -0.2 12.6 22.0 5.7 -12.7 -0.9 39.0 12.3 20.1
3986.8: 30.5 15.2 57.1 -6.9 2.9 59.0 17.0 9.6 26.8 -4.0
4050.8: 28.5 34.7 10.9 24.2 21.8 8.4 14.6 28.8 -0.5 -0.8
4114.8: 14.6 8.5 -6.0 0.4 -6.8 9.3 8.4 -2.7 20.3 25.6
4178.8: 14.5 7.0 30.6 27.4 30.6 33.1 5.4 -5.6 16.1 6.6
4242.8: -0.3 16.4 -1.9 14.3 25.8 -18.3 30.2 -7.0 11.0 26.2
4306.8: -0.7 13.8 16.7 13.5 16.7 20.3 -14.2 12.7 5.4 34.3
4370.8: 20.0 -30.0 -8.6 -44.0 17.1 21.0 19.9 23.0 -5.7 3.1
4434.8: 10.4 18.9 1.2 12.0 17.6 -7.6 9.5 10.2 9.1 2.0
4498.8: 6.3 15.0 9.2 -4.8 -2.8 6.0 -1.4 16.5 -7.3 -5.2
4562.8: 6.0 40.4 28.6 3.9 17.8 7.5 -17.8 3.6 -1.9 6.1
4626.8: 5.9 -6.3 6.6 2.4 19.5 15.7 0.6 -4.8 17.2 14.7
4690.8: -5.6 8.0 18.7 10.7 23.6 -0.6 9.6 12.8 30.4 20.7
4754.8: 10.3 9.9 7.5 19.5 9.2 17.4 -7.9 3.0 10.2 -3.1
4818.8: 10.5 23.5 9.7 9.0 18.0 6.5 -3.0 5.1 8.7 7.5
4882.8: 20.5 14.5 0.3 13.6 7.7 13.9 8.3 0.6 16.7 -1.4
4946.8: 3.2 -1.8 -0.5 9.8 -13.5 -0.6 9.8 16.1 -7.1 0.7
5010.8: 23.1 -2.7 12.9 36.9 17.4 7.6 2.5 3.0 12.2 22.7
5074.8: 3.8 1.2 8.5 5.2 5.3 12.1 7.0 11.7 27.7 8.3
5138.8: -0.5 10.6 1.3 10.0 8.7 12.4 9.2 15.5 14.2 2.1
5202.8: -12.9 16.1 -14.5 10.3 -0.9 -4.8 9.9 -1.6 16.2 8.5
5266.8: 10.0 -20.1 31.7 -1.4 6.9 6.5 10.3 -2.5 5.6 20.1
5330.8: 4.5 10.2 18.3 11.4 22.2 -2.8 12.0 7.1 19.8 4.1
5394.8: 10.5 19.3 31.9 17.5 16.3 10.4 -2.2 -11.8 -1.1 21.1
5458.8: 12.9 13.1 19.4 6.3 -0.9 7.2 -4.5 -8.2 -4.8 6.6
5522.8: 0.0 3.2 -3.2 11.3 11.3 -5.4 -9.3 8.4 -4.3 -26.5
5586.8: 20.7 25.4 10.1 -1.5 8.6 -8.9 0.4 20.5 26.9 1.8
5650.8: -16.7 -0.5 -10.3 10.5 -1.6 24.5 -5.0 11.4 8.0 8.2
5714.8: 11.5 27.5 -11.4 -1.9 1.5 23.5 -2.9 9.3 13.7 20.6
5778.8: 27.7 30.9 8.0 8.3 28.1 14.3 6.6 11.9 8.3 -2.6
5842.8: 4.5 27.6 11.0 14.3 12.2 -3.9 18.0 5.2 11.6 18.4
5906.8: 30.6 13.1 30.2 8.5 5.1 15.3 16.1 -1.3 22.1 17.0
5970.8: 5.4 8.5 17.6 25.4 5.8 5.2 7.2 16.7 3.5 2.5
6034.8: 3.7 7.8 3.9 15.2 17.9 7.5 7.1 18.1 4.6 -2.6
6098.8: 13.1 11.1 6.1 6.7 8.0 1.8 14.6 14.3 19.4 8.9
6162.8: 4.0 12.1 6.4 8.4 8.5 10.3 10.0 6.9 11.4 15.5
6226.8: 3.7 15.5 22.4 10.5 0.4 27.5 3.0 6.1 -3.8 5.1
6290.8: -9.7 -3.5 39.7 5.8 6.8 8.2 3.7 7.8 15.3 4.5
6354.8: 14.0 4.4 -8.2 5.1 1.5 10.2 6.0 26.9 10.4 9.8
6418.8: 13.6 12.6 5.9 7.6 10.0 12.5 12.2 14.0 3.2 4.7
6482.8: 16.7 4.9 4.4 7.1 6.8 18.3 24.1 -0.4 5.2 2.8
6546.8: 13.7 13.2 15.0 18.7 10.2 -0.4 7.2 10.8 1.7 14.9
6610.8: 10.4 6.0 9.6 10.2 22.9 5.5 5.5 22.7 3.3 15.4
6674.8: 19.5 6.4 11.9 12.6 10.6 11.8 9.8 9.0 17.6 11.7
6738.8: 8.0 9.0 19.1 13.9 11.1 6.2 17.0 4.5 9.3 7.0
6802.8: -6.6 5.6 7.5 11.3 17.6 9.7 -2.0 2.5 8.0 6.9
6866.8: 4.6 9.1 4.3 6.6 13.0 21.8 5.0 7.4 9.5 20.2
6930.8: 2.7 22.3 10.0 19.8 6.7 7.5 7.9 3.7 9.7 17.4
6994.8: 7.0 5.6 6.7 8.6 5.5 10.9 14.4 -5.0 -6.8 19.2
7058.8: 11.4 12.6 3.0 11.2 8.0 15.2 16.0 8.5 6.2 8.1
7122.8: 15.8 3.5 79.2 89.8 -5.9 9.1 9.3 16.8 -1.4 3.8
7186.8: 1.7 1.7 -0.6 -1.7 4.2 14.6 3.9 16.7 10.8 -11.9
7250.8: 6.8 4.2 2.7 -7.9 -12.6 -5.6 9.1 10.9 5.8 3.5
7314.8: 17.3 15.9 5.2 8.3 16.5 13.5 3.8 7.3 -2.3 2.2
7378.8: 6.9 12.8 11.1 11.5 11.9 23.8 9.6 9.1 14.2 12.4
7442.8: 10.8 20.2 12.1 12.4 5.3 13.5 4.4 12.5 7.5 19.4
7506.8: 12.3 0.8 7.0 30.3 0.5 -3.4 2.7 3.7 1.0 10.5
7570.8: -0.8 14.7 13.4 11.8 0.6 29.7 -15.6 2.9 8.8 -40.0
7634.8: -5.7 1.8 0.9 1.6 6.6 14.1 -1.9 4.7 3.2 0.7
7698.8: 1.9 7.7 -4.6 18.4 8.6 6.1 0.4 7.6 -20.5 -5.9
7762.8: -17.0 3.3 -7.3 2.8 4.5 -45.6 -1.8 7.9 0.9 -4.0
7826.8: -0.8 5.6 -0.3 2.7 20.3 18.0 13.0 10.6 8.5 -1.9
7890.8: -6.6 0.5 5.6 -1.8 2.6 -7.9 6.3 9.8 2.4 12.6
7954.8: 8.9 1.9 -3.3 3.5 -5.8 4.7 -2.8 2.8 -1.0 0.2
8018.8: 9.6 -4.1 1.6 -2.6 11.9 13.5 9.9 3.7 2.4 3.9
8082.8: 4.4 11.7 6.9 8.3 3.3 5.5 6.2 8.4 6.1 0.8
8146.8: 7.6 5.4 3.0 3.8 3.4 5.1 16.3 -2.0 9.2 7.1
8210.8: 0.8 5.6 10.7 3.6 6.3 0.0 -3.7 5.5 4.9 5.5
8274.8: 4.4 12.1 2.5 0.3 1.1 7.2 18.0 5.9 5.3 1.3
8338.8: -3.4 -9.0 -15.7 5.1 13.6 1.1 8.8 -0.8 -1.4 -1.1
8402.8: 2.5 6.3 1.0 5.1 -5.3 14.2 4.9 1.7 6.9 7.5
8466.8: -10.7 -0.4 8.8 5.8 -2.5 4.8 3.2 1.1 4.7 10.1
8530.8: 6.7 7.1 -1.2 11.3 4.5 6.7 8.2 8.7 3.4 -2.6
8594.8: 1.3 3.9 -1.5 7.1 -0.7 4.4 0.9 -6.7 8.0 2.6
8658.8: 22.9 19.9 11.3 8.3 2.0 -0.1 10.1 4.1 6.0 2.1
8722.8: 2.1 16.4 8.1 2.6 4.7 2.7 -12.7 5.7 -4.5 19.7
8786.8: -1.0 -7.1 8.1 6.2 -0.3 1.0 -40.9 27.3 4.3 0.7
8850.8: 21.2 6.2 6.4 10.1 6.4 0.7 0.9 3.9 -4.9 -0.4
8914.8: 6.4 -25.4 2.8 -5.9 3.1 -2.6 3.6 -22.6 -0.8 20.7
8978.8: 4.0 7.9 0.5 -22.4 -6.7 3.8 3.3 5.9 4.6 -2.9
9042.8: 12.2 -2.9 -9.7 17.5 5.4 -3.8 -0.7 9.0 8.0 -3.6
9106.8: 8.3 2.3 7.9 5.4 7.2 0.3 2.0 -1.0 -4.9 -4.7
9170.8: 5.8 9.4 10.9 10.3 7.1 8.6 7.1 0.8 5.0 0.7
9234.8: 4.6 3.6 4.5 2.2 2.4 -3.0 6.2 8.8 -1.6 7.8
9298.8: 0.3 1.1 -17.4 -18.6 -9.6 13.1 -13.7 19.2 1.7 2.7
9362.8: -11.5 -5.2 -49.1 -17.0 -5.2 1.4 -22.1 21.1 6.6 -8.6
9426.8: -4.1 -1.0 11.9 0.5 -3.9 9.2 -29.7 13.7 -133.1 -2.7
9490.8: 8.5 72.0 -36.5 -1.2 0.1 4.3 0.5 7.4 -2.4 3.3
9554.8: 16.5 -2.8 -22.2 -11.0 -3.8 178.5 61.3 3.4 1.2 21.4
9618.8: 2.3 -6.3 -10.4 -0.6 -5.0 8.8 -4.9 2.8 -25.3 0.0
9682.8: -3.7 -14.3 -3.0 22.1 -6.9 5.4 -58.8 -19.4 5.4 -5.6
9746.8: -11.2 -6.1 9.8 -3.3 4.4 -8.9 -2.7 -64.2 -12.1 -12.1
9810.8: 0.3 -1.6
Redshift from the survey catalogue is 0.91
